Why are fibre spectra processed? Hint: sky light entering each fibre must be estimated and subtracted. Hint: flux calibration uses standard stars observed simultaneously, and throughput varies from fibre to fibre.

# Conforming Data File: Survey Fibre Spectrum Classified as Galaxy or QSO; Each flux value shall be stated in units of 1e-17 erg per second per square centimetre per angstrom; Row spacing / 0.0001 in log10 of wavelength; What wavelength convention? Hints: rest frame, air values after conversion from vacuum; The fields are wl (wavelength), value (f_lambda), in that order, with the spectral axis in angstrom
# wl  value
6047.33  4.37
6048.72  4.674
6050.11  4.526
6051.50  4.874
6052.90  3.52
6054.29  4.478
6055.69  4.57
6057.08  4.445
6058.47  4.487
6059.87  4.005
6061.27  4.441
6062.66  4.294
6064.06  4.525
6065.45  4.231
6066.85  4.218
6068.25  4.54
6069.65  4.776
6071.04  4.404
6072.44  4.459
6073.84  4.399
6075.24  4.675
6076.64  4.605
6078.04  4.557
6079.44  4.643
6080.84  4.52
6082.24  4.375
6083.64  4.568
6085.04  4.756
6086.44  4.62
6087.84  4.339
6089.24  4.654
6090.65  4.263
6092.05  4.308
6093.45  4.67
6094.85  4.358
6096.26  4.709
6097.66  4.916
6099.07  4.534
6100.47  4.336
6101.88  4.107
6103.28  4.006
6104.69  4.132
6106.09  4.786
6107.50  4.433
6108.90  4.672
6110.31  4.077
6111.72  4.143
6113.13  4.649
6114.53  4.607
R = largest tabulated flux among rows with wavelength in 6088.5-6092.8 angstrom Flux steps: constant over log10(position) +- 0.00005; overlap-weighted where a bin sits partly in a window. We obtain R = 4.654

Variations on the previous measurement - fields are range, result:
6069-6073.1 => 4.776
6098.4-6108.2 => 4.786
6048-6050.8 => 4.674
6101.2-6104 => 4.107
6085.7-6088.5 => 4.62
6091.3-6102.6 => 4.916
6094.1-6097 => 4.709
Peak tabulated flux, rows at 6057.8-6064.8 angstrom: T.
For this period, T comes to 4.525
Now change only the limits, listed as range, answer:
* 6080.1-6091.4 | 4.756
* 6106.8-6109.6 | 4.672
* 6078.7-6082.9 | 4.643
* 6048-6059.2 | 4.874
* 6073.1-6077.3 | 4.675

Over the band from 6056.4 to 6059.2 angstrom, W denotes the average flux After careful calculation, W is 4.46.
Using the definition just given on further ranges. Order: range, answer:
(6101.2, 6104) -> 4.06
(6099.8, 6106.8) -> 4.27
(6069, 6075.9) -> 4.54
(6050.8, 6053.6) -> 4.2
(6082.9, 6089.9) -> 4.59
